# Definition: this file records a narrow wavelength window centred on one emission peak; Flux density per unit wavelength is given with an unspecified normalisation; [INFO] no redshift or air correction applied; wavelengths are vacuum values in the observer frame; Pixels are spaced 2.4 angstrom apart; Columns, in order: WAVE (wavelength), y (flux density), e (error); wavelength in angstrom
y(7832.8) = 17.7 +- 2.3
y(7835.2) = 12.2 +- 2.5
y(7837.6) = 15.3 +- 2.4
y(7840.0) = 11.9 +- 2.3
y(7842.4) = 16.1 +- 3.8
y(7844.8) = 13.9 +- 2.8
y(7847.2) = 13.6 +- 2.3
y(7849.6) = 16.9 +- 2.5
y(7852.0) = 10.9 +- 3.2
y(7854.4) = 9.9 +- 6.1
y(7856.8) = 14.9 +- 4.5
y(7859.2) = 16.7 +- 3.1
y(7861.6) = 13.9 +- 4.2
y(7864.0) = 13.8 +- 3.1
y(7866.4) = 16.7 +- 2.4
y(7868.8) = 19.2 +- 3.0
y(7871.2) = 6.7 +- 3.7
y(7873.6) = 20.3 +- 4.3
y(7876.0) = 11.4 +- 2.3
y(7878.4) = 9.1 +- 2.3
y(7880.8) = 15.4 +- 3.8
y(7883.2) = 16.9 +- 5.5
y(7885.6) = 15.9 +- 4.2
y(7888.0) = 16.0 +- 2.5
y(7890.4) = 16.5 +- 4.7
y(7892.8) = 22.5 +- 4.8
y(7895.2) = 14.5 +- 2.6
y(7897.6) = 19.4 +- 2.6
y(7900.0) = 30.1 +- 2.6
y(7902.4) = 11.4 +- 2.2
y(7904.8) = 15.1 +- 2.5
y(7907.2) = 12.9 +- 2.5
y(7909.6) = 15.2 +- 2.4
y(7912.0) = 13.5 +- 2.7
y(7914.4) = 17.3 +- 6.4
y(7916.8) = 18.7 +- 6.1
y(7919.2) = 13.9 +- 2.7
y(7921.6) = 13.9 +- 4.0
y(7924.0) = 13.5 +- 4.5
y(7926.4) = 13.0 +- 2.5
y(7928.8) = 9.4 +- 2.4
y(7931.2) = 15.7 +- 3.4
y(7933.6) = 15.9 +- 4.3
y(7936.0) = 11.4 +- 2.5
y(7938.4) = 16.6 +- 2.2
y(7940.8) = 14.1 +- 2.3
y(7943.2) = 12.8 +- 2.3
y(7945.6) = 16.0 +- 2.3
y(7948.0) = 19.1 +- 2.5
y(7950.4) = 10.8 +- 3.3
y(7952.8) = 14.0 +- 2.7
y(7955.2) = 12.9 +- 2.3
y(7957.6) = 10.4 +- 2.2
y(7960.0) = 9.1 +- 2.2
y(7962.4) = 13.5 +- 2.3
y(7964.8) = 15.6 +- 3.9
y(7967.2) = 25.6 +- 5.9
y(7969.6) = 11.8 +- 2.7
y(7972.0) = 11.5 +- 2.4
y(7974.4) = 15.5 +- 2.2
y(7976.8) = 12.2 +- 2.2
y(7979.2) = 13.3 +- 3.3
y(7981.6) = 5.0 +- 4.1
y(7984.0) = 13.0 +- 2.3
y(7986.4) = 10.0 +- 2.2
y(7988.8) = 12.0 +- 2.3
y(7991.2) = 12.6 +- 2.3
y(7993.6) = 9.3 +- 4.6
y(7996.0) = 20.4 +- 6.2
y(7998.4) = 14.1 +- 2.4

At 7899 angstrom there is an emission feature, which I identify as [S II] 6716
